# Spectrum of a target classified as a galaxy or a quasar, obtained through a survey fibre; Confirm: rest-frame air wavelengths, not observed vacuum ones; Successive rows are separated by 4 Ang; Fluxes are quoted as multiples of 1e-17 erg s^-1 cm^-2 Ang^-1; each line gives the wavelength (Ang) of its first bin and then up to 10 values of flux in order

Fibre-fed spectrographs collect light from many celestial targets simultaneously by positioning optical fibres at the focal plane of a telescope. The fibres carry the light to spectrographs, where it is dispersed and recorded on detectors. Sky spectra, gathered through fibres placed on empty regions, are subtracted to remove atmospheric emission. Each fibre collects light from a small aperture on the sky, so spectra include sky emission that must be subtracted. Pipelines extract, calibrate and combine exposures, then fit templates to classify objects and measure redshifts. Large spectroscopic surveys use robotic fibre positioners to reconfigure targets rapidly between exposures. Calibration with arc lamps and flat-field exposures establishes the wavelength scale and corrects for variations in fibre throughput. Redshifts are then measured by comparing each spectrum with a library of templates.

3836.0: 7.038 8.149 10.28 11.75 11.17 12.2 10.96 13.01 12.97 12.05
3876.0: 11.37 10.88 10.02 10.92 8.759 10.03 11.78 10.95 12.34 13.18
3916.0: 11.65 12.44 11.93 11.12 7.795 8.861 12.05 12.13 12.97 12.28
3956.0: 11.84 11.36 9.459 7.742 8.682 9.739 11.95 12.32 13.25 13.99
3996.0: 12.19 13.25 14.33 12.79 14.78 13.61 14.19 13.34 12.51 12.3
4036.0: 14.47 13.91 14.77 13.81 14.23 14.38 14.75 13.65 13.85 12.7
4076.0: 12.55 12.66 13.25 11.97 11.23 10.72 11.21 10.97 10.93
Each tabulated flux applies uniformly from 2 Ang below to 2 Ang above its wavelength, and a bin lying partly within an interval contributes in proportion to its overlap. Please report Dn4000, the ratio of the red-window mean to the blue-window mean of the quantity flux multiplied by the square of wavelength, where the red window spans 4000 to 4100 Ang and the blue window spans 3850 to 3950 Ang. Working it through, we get 1.27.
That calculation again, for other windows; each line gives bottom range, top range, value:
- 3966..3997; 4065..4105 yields 1.14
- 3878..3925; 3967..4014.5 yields 1.14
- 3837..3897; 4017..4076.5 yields 1.38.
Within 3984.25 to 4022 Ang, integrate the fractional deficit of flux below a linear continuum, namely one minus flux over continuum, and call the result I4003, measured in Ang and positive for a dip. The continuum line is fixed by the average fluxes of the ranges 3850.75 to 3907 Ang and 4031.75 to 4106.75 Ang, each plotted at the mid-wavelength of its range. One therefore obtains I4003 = -3.5 Ang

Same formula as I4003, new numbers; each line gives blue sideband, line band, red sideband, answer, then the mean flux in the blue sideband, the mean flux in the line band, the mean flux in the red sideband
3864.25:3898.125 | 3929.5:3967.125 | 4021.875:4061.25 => 4.0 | 11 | 10.9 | 13.8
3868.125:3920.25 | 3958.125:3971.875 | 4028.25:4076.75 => 3.3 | 11.3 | 9.39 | 13.8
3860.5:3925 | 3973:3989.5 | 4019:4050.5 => 1.6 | 11.5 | 11.6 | 13.7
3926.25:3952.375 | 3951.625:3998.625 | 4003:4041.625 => 3.4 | 11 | 11.2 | 13.6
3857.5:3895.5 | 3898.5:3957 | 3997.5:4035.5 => 2.3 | 11.2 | 11.5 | 13.5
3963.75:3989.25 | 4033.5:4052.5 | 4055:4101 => -3.6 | 10.4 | 14.2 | 12.7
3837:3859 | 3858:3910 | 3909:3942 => -1.9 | 10.6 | 11.2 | 11.2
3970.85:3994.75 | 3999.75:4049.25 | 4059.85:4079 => -4.7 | 11.8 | 13.7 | 13.3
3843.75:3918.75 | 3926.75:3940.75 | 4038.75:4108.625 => 2.5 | 11.4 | 9.71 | 12.9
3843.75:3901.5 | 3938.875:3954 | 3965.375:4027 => -0.6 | 11.2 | 12.4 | 12.4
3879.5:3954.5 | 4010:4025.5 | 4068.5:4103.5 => -3.0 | 11.2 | 14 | 12.1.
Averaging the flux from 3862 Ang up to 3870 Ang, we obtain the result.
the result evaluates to 13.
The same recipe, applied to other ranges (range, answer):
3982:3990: 12.8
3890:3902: 10.2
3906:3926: 12.3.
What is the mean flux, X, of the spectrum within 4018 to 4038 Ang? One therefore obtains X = 13.4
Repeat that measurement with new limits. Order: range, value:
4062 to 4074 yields 13.4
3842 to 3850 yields 11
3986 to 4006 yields 13.4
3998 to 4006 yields 13.8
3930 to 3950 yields 10.8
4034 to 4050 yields 14.2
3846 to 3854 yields 11.5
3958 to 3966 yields 10.4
